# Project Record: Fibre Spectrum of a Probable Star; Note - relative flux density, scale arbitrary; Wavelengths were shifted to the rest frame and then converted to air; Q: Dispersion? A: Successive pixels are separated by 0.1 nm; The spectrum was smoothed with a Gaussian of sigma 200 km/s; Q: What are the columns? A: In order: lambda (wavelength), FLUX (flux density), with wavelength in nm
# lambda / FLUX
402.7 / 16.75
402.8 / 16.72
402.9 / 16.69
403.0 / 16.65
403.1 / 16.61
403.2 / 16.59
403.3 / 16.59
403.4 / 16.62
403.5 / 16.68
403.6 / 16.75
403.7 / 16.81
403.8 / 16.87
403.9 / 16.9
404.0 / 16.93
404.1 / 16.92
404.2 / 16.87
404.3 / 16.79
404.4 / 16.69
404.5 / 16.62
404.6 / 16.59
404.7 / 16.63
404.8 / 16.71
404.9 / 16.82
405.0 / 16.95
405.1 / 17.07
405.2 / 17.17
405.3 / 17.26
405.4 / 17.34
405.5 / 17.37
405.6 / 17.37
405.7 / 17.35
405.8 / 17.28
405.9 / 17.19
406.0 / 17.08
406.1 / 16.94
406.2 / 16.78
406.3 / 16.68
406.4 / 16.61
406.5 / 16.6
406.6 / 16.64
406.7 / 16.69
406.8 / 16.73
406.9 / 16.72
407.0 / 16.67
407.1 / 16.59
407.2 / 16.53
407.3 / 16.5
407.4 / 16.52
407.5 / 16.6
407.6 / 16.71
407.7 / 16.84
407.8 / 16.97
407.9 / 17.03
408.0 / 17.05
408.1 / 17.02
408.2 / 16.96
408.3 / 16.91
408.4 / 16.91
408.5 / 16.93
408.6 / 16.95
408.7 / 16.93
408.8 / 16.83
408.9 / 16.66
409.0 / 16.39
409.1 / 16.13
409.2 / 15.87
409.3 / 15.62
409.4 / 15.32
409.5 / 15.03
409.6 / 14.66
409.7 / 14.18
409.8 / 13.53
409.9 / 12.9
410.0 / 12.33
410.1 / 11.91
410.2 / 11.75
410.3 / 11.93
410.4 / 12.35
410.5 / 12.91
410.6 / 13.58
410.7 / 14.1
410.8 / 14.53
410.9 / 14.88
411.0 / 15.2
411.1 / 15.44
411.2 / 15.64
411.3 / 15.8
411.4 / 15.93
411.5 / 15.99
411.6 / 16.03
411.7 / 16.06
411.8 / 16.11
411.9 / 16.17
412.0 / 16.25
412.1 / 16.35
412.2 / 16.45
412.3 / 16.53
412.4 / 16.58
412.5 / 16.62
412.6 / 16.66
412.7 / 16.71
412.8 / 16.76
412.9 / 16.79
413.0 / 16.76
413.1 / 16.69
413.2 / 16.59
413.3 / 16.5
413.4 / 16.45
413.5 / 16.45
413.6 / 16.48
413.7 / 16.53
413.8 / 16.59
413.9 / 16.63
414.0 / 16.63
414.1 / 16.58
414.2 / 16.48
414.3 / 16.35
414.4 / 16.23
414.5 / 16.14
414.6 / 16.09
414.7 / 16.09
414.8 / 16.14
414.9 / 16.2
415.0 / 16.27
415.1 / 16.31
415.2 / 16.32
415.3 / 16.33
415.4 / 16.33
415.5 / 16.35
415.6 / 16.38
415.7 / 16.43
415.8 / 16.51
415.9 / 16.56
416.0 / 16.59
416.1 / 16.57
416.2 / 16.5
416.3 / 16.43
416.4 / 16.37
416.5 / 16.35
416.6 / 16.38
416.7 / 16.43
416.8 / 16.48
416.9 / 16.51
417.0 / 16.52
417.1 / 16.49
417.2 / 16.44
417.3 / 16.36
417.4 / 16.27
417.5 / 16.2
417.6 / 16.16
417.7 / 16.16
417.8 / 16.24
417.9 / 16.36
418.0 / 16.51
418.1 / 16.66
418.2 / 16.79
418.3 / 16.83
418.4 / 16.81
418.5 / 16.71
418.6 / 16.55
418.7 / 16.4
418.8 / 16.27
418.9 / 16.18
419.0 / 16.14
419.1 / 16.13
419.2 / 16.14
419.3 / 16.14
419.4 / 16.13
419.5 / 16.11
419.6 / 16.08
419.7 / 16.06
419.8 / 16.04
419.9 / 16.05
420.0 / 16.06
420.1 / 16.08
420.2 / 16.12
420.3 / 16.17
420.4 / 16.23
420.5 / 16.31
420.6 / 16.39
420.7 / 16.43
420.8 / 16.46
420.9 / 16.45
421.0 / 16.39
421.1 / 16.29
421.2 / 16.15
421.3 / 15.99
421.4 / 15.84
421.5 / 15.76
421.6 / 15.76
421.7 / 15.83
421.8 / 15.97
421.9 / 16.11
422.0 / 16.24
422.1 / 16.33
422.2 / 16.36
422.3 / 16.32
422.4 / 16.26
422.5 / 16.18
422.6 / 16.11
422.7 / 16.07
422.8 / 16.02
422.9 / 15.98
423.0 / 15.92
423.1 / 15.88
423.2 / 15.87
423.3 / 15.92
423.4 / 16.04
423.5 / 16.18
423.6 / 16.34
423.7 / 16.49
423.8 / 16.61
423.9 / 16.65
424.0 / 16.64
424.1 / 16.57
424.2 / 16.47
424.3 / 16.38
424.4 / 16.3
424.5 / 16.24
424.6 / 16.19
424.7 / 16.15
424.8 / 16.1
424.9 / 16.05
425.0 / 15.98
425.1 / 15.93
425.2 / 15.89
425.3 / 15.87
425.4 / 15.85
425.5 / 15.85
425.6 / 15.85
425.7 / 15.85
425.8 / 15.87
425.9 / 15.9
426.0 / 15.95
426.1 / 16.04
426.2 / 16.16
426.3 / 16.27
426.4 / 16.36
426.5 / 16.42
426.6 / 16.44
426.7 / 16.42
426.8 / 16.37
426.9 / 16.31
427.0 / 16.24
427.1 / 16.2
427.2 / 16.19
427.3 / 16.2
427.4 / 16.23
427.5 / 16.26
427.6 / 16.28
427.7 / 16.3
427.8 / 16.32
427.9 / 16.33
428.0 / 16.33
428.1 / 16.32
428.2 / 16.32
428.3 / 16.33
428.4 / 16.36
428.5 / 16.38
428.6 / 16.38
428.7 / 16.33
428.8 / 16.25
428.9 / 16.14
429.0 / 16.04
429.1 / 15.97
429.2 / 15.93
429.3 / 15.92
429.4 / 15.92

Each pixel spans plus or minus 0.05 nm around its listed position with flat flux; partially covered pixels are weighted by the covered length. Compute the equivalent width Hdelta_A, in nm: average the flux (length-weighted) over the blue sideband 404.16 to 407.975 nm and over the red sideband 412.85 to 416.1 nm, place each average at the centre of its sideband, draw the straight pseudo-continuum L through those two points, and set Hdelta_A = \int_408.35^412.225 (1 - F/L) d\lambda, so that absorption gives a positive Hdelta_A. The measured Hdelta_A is 0.36 nm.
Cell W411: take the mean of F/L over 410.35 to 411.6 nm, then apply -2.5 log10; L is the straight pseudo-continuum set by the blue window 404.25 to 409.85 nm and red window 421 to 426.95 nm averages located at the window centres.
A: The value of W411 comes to 0.121 mag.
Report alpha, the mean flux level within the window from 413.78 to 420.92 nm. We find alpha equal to 16.3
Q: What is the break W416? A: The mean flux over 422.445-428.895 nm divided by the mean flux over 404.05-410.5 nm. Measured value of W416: 1.00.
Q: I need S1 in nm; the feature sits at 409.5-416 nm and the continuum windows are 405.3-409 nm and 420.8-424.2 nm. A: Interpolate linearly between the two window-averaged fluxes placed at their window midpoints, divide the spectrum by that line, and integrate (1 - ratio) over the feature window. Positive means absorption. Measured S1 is 0.373 nm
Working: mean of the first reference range 16.9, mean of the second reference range 16.2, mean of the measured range 15.7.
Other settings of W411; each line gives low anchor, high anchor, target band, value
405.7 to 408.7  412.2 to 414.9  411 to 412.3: 0.04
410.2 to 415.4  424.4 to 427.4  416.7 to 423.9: -0.02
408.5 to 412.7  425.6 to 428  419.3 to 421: -0.03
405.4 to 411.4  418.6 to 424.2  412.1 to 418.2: -0.03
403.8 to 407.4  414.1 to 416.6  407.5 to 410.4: 0.08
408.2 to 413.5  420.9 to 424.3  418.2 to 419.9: -0.02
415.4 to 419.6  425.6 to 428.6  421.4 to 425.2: 0.01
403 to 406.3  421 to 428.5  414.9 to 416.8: 0.01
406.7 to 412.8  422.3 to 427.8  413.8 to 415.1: -0.03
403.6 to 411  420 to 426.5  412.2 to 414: -0.03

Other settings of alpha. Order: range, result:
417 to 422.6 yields 16.3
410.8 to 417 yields 16.3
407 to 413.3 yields 15.7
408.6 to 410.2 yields 14.9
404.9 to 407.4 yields 16.9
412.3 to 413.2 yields 16.7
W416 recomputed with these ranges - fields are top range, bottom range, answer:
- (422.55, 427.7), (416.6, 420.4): 0.99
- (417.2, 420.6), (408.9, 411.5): 1.13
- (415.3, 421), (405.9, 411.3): 1.04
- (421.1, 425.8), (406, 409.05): 0.96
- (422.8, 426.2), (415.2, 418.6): 0.98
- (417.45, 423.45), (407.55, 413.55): 1.03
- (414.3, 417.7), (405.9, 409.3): 0.98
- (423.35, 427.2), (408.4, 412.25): 1.07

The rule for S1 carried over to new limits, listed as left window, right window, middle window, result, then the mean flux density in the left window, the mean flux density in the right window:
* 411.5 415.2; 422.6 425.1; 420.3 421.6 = 0.00 nm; 16.4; 16.2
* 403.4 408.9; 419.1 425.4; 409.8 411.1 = 0.26 nm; 16.9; 16.2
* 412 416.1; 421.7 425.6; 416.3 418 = 0.00 nm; 16.5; 16.2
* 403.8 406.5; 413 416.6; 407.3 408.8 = -0.01 nm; 16.9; 16.4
